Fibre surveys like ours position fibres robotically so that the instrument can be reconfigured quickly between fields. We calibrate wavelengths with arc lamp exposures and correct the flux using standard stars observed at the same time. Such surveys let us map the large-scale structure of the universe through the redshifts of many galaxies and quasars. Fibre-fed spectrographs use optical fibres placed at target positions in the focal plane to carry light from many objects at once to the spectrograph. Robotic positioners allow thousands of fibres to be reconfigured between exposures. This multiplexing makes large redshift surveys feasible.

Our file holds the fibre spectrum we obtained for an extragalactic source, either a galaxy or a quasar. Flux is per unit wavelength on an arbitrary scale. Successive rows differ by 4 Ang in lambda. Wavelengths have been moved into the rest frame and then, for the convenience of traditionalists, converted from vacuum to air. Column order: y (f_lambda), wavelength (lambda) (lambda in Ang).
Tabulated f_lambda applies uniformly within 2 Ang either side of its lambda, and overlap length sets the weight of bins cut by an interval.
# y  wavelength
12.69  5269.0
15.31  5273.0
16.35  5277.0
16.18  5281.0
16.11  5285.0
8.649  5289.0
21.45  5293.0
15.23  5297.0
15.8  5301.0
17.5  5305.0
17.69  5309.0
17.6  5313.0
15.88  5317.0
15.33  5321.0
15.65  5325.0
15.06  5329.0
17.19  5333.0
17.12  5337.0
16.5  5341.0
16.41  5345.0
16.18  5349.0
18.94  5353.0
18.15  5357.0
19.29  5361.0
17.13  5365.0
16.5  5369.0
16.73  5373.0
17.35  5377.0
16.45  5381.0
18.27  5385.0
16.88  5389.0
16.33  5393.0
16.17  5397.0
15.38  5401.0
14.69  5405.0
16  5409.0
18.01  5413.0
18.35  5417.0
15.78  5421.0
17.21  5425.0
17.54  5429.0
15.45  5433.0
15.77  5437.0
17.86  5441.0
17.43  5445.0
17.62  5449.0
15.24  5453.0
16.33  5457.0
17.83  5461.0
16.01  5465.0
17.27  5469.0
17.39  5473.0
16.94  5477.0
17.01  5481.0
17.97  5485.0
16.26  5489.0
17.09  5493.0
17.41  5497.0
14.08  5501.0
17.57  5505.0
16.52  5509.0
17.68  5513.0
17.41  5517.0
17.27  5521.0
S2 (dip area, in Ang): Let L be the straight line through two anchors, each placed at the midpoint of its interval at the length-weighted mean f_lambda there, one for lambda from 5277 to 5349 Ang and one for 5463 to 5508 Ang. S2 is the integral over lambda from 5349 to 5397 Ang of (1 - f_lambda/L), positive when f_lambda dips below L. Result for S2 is -2.7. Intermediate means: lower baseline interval 16.2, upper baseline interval 16.8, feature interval 17.3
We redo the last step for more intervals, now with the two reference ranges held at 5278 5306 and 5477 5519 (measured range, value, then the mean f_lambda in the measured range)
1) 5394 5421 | 0.1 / 16.4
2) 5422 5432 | -0.3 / 17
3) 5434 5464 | -0.3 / 16.8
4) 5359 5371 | -1.1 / 17.6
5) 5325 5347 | -0.5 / 16.4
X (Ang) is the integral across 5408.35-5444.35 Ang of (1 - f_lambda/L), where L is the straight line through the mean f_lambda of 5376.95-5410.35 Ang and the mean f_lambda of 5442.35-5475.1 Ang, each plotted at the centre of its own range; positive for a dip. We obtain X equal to -0.68 Ang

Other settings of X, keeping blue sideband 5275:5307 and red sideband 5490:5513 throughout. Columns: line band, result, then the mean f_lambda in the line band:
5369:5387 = -1.02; 17.1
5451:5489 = -0.78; 16.9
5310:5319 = -0.48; 16.8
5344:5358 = -1.15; 17.4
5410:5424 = -0.80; 17.3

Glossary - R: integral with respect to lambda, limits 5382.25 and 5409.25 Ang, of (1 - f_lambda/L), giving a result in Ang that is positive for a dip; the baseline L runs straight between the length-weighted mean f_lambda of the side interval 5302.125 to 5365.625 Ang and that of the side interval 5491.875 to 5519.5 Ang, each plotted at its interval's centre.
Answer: 1.02 Ang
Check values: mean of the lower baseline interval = 17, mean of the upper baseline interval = 16.8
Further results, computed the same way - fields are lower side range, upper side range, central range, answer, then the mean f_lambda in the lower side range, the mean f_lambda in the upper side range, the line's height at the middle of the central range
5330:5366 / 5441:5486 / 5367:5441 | 2.4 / 17.4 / 17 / 17.2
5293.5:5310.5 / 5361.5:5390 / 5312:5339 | 1.3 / 17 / 17.2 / 17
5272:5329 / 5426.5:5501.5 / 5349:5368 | -2.0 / 16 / 16.8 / 16.3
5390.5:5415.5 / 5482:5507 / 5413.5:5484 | -2.0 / 16.2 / 16.7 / 16.4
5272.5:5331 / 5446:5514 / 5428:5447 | -0.2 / 16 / 16.8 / 16.6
